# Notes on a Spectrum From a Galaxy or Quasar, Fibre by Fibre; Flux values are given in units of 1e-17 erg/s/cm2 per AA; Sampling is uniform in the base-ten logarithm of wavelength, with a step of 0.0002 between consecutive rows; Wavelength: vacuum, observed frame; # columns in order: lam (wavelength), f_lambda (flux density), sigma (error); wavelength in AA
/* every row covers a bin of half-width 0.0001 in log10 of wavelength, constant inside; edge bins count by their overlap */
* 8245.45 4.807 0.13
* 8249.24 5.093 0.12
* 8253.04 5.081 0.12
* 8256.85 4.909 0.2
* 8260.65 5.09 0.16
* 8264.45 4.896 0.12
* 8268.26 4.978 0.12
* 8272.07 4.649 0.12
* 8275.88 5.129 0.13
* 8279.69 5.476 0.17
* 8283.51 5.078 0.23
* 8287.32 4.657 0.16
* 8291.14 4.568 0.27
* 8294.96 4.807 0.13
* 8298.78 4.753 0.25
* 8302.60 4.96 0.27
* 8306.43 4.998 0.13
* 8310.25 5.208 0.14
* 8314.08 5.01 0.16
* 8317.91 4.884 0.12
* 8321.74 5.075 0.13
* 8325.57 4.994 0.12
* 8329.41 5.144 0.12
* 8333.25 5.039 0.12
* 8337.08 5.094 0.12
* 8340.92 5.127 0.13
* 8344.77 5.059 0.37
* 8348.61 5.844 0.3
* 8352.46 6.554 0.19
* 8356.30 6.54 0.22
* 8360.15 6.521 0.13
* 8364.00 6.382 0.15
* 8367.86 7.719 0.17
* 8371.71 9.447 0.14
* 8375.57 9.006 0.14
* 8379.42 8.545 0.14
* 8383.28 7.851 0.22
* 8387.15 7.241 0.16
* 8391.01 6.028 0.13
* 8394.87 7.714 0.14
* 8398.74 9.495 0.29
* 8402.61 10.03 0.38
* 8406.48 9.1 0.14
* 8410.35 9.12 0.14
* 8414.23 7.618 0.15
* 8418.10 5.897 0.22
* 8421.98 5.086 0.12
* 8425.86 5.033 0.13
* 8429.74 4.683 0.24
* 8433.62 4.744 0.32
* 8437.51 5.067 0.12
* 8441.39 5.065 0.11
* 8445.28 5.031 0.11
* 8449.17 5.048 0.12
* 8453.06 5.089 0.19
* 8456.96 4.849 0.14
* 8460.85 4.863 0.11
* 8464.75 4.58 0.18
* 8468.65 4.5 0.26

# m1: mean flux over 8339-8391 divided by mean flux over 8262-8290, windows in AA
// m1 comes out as 1.41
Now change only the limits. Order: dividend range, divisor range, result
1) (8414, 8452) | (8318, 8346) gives 1.03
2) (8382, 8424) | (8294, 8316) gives 1.56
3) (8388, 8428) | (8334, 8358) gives 1.32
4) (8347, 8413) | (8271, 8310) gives 1.59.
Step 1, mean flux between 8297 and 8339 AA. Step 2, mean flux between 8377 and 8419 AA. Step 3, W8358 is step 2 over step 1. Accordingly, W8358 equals 1.62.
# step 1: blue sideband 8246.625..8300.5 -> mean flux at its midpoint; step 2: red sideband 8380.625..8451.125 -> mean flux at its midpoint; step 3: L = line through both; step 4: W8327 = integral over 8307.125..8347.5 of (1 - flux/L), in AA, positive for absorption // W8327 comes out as 3.7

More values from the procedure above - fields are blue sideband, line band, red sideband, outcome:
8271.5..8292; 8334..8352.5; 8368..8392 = 4.1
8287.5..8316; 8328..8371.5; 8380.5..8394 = 1.1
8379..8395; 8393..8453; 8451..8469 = -3.4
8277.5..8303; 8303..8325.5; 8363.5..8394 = 2.6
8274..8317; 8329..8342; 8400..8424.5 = 1.8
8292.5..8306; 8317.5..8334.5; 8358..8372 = 2.3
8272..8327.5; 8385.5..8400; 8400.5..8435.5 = -2.5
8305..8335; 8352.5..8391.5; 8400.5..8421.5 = -4.2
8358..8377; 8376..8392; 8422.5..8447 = -1.2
